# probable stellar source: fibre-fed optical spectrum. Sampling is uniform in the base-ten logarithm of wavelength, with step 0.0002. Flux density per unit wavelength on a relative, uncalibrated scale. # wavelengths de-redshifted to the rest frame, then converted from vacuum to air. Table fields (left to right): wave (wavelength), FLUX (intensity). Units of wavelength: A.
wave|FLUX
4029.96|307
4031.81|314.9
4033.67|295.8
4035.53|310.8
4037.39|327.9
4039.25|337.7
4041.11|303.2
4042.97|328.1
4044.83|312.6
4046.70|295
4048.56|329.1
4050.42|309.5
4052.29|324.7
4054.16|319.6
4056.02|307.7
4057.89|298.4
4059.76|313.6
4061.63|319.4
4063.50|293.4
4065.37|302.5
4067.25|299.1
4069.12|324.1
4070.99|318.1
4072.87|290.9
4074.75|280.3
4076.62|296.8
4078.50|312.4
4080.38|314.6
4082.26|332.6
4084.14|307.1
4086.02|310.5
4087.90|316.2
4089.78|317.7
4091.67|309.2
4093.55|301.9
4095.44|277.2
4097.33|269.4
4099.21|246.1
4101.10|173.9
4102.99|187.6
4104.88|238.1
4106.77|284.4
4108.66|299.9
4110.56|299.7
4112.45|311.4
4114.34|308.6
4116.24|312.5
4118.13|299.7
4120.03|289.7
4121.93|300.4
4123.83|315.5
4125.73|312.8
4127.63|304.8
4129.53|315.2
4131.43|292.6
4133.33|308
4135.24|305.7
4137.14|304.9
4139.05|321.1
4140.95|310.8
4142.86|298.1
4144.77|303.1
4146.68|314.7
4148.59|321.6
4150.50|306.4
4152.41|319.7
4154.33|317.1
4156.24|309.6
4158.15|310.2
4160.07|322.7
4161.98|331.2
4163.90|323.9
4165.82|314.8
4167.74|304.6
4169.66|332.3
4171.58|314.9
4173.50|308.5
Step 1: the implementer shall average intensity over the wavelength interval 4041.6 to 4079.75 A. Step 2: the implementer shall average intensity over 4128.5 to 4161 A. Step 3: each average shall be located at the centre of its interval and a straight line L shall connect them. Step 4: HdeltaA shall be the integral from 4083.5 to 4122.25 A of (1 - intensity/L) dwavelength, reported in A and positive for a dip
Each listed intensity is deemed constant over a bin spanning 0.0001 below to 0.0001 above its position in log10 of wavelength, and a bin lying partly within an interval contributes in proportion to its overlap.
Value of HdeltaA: 3.3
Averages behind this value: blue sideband 309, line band 283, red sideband 311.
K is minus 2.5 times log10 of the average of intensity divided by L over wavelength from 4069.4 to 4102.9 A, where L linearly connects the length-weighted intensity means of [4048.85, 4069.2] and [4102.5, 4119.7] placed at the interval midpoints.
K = 0.026 mag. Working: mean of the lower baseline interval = 310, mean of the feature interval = 291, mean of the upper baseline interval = 285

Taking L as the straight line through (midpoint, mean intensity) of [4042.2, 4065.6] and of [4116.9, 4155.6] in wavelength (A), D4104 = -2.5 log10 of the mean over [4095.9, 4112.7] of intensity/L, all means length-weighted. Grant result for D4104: 0.21 mag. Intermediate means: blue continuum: 312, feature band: 255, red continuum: 308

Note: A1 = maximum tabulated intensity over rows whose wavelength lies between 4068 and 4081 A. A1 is 324.1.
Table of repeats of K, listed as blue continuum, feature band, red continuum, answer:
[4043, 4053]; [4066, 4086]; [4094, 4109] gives -0.11 mag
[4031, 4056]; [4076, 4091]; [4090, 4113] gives -0.11 mag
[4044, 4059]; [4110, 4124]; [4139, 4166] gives 0.03 mag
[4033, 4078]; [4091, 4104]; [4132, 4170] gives 0.23 mag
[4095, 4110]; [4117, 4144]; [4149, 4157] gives -0.08 mag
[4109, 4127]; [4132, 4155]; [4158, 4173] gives 0.01 mag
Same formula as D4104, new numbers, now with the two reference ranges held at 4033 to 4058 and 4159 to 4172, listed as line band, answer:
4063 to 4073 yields 0.034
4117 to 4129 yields 0.050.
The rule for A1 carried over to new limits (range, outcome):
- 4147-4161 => 322.7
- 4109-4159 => 321.6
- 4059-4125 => 332.6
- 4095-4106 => 277.2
